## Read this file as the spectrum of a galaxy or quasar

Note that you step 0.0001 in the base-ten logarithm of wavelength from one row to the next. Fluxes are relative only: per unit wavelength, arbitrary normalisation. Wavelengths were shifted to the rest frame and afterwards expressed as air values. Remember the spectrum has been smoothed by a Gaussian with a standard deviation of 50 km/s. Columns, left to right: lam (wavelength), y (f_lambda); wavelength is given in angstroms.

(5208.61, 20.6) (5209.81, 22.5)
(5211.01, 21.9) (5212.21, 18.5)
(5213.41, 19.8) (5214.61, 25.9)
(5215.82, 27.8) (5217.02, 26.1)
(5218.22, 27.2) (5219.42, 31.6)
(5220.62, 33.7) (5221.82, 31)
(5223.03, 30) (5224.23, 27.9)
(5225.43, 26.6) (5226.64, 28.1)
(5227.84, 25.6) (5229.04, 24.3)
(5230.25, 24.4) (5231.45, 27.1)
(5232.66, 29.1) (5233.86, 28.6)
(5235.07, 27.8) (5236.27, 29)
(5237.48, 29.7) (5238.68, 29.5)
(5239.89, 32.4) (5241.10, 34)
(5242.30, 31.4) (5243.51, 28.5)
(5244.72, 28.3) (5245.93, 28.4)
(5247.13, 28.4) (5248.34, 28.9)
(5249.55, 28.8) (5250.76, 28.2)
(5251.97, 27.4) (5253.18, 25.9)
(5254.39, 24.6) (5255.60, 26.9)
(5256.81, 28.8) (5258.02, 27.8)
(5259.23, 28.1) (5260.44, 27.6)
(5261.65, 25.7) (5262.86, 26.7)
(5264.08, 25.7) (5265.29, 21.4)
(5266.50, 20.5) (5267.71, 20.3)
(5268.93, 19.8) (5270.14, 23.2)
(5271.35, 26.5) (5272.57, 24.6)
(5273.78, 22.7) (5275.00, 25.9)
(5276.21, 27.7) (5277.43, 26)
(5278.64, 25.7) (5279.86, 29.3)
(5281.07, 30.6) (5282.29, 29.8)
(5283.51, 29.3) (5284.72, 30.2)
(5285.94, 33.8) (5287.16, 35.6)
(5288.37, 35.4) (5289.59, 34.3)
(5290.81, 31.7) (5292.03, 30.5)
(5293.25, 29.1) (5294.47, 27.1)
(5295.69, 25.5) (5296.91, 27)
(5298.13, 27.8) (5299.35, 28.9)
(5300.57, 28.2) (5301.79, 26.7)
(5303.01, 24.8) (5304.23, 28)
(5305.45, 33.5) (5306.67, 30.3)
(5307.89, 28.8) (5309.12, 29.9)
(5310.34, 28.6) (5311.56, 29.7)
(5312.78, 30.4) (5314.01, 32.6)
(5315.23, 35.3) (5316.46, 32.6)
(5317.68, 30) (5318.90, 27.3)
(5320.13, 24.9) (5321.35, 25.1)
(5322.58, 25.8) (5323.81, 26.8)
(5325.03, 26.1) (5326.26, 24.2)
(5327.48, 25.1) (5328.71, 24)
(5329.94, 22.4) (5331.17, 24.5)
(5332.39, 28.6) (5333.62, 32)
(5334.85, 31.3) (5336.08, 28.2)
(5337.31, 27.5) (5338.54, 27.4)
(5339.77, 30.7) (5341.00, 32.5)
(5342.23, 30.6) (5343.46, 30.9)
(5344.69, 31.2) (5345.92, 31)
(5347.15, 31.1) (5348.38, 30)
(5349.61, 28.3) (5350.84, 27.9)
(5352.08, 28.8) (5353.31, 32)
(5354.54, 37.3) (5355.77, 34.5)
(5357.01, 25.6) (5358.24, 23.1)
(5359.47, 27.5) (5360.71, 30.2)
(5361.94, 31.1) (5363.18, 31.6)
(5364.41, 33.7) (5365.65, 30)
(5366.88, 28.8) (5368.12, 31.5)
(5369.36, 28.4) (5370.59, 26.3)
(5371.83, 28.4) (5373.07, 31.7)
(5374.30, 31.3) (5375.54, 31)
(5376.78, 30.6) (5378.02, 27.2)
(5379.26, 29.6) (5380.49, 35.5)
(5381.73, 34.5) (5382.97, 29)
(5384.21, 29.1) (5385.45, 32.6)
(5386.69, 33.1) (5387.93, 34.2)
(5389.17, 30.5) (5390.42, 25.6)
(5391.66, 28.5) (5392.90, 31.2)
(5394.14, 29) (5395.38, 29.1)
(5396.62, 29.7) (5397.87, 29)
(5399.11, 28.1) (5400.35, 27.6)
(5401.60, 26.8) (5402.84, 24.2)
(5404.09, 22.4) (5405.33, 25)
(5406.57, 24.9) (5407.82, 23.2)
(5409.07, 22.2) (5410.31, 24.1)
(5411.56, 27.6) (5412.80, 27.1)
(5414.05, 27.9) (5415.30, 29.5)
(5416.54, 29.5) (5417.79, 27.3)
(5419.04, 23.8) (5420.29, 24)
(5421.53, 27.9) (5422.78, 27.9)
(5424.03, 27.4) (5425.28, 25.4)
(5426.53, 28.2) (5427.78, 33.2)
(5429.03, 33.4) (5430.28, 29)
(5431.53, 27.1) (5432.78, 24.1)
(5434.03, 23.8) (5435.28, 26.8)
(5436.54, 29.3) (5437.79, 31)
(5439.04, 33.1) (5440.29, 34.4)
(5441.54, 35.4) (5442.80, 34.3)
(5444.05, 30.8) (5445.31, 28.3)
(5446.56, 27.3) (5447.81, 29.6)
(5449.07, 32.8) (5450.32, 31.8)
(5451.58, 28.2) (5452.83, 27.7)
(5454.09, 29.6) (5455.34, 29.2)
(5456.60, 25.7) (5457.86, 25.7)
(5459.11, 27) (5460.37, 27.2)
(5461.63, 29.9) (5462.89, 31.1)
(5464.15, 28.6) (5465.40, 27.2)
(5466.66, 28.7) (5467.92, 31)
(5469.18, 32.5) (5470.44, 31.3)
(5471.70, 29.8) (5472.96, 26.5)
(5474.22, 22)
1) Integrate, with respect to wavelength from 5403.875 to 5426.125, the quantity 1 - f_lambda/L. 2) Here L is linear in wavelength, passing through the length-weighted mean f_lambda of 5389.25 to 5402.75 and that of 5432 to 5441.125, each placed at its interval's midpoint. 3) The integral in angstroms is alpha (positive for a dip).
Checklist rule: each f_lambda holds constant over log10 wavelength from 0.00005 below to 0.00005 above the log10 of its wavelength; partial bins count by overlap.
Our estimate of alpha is 2.1 angstroms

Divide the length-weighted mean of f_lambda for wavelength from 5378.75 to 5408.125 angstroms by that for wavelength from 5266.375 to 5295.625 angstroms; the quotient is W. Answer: 1.03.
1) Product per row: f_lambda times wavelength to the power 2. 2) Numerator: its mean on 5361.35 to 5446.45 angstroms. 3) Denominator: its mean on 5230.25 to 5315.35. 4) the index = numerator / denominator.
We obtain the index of 1.1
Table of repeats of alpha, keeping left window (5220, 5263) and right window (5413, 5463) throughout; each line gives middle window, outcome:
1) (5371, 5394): -1.6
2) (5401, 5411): 1.6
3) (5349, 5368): -0.9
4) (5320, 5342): 1.1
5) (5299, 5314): -0.3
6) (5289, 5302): -0.2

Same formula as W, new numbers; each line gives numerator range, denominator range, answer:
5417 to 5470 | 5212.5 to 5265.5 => 1.04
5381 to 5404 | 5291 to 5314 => 1.02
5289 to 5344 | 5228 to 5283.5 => 1.06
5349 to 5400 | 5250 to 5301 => 1.10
